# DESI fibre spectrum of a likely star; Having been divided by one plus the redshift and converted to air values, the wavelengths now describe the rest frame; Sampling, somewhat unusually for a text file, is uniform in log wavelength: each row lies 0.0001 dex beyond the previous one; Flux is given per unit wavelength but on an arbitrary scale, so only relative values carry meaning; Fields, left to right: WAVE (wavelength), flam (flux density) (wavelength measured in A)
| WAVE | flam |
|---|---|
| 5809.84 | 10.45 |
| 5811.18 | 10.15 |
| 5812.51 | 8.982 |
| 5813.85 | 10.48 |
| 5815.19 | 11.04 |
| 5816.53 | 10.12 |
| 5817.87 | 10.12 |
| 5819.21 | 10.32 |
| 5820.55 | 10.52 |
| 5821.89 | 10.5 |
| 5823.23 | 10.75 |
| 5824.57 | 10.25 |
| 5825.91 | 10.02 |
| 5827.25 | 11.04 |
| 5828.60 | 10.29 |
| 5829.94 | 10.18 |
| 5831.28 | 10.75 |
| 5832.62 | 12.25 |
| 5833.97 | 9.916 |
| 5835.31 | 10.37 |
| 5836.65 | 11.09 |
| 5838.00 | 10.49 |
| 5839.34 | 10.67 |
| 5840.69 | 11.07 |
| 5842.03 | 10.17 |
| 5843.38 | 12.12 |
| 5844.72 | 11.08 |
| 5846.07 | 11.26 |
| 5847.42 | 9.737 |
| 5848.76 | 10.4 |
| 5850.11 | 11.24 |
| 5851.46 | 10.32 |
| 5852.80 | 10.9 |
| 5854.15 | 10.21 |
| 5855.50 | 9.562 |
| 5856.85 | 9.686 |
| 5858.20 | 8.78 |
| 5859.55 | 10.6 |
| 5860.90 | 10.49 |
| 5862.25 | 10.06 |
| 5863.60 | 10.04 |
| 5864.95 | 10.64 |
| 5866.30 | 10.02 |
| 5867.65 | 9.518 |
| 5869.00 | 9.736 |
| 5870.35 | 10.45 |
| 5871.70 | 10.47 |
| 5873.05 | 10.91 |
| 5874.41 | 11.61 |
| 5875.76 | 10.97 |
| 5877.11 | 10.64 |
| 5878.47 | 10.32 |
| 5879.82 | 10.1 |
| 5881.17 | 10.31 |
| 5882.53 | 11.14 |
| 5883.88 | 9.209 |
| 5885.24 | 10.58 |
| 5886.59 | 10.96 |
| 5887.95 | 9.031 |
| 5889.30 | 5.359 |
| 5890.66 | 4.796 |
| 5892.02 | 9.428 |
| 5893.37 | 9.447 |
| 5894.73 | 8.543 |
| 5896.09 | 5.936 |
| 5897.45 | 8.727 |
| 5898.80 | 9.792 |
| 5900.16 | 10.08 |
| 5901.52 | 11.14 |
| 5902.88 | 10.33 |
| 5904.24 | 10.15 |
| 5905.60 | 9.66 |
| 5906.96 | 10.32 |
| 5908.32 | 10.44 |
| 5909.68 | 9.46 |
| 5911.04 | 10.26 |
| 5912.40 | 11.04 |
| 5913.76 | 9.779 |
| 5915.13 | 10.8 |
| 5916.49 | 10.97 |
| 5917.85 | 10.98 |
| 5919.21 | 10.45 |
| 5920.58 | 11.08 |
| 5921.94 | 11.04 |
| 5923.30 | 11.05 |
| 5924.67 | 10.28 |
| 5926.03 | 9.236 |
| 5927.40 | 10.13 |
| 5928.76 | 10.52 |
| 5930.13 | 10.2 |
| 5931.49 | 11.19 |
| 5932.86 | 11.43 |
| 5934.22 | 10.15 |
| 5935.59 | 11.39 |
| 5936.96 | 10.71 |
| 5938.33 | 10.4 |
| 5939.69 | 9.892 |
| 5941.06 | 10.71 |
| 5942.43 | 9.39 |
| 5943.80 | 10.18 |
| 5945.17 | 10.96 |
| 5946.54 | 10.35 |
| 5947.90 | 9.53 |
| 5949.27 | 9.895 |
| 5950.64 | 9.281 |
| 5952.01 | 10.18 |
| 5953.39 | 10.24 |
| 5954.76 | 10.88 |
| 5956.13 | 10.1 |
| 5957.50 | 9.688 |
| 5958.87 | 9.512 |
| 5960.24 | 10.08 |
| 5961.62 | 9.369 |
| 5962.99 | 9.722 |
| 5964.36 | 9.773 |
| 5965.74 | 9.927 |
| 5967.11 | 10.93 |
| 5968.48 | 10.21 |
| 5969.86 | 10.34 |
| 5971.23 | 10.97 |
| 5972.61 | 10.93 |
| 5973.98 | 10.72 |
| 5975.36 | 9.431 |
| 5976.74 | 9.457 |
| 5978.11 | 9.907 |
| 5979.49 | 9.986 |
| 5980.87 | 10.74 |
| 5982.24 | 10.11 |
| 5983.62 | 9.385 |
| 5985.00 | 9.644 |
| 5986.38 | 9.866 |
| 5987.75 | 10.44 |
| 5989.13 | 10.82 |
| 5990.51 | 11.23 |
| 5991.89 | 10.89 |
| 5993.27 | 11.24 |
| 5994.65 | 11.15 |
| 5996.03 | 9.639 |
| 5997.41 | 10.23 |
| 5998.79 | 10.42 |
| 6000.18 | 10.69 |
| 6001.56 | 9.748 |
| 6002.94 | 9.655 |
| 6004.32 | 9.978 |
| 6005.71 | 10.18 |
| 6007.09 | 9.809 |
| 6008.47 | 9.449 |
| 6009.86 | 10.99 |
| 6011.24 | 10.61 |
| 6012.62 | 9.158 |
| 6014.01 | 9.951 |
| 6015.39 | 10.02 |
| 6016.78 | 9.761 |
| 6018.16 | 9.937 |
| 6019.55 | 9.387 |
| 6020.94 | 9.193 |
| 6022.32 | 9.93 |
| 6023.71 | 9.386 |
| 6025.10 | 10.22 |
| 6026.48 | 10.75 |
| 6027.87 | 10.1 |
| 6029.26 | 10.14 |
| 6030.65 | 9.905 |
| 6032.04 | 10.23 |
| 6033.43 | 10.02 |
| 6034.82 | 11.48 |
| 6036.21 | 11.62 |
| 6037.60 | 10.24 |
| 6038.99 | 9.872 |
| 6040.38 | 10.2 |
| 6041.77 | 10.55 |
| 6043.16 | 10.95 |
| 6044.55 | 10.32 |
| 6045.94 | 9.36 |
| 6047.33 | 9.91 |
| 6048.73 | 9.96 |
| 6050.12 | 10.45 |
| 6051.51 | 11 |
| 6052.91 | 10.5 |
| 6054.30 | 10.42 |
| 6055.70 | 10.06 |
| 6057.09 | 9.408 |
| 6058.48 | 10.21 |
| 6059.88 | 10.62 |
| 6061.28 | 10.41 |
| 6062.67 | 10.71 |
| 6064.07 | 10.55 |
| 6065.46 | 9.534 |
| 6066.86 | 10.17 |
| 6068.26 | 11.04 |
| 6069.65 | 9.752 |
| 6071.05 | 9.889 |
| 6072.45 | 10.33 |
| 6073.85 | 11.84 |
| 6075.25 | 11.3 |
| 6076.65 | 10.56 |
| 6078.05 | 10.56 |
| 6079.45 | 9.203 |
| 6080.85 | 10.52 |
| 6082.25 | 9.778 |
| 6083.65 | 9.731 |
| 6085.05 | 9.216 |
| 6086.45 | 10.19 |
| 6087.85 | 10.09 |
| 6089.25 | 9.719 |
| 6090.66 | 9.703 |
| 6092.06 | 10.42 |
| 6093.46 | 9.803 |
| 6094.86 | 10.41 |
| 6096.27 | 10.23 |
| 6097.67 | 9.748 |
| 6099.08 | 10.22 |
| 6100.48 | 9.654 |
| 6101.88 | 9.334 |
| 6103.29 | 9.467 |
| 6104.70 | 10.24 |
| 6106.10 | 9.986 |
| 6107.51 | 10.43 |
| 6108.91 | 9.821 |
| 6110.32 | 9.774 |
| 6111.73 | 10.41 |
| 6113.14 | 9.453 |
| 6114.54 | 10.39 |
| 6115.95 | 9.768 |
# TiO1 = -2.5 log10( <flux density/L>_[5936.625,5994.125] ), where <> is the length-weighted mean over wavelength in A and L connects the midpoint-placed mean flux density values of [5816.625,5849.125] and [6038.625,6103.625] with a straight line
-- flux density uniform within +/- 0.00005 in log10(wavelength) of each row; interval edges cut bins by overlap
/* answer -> 0.020 mag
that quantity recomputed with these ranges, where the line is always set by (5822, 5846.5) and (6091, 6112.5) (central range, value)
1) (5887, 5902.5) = 0.24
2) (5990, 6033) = 0.01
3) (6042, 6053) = -0.02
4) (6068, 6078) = -0.06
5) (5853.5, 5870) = 0.08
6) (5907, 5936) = -0.01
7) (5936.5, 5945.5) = 0.02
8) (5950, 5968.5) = 0.04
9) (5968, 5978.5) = 0.01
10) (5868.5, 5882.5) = 0.00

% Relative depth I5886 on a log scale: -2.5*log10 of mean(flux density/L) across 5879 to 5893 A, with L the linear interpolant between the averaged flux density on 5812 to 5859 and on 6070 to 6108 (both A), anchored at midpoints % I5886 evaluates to 0.143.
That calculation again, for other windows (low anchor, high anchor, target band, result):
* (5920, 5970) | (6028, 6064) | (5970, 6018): 0.010 mag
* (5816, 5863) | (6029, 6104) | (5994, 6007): 0.014 mag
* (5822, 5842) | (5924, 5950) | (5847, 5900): 0.081 mag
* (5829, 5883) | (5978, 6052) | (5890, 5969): 0.034 mag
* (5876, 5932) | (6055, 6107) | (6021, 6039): -0.024 mag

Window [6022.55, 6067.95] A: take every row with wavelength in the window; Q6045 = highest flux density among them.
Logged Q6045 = 11.62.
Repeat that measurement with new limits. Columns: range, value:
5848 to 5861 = 11.24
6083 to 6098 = 10.42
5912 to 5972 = 11.43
